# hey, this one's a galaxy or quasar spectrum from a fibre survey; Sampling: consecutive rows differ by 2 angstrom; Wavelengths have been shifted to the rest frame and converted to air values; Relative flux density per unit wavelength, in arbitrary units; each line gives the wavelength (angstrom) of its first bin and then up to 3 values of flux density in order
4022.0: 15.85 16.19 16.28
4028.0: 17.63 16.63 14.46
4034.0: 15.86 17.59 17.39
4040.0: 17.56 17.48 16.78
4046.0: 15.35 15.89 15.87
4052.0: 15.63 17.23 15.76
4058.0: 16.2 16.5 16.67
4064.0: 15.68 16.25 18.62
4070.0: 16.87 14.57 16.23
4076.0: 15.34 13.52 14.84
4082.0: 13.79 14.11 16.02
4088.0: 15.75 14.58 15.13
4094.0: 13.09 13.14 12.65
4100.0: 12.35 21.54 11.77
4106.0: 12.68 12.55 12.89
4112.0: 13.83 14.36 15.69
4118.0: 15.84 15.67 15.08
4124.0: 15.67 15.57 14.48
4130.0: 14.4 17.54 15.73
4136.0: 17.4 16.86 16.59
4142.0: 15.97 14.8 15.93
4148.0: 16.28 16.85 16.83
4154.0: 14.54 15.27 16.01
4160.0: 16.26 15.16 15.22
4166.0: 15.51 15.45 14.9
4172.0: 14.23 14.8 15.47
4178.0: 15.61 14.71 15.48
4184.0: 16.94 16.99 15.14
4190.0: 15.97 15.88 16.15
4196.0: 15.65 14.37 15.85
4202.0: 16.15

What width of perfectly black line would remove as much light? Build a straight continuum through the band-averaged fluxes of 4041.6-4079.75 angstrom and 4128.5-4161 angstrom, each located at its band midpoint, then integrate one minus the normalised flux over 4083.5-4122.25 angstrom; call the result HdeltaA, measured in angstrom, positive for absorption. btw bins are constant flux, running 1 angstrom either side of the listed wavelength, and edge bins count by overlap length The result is 4.0 angstrom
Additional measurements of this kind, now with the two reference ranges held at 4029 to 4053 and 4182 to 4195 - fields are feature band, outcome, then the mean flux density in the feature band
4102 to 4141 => 2.62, 15.1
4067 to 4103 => 2.61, 15.1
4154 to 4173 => 1.03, 15.3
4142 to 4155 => 0.25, 15.9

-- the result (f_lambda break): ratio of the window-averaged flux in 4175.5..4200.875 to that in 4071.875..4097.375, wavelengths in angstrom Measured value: 1.1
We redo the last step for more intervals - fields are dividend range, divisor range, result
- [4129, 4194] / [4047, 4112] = 1.05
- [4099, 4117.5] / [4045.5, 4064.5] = 0.88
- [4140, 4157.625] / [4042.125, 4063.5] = 0.98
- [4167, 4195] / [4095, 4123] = 1.09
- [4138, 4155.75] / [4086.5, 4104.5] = 1.10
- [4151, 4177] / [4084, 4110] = 1.08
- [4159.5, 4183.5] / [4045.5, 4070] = 0.93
